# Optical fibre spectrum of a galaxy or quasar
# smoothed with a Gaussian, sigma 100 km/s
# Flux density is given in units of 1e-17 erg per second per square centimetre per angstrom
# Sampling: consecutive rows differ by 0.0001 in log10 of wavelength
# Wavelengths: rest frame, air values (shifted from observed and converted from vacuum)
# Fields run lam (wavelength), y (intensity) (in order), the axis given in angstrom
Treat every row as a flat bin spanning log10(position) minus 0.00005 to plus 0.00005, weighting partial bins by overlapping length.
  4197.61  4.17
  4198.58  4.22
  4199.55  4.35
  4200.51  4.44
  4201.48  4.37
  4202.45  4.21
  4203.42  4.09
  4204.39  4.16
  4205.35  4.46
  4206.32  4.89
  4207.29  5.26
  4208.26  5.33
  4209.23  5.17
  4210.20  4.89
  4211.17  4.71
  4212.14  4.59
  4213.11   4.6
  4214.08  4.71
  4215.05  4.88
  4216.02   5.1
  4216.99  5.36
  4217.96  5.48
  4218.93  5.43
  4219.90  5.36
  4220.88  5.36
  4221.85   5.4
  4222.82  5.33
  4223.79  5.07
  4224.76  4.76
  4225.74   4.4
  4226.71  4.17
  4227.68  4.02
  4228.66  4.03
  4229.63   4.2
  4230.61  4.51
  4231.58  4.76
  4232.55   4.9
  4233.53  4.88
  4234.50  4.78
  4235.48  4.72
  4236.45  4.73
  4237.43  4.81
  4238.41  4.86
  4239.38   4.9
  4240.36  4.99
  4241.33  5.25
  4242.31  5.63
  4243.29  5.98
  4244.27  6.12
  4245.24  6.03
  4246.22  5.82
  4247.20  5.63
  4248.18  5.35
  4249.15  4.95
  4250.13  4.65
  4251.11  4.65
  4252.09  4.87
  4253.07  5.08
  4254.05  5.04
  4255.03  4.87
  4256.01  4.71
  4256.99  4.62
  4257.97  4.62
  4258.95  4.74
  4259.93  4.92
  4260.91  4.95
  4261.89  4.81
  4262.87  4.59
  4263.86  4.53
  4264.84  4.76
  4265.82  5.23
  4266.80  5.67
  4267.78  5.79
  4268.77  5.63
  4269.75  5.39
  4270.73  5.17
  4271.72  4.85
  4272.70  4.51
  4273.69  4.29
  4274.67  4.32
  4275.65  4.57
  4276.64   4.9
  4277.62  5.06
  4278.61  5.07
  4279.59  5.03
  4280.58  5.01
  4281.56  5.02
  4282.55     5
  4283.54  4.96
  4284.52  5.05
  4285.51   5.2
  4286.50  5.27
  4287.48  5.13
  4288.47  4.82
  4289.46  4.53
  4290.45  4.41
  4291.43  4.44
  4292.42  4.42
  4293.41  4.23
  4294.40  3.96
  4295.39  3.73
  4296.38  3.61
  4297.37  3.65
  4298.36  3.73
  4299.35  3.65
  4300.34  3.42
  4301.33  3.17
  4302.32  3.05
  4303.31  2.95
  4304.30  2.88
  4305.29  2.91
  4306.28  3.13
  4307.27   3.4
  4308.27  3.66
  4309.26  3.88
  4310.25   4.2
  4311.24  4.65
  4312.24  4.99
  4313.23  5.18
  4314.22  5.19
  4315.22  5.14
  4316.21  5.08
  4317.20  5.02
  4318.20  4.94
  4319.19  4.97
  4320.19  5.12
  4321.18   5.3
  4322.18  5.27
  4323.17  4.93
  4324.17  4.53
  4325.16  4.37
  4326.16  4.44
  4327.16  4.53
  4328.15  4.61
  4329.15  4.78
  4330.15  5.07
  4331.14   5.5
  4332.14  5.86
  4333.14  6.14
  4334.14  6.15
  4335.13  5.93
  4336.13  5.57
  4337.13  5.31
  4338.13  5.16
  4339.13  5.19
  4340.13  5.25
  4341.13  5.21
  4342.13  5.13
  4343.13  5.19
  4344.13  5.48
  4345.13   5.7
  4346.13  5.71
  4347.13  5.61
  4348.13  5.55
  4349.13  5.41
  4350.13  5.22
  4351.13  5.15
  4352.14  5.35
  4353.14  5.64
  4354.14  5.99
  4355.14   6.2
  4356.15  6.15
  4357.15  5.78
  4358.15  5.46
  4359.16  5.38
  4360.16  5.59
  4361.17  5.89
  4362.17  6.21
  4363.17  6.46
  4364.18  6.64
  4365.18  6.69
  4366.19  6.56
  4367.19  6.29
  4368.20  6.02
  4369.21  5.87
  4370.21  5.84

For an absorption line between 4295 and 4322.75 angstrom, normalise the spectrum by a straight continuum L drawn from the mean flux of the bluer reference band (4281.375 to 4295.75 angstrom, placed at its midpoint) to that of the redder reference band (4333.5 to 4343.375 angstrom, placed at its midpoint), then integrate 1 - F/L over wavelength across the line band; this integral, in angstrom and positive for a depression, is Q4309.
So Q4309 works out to 4.8 angstrom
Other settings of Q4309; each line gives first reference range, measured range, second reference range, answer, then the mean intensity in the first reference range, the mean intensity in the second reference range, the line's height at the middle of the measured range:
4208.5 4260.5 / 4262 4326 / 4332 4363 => 9.2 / 4.97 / 5.61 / 5.31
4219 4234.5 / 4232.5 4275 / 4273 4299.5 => -3.3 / 4.76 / 4.57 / 4.67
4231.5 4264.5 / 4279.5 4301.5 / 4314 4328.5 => 2.4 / 5.02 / 4.89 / 4.95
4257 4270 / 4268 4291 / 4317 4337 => 0.6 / 5.03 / 5.16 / 5.06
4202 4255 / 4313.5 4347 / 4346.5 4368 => 2.8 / 4.95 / 5.87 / 5.68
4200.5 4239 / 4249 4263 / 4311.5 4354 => 0.3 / 4.78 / 5.24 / 4.93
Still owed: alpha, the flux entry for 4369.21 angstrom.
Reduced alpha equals 5.87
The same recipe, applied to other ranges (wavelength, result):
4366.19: 6.56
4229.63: 4.2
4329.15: 4.78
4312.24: 4.99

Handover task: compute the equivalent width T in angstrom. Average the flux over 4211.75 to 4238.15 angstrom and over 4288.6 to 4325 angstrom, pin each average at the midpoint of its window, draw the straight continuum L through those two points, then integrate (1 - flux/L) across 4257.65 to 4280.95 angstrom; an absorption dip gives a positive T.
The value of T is -2.3 angstrom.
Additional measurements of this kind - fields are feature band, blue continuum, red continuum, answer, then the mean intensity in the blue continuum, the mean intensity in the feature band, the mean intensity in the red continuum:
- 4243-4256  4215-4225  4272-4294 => -0.6 angstrom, 5.26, 5.28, 4.78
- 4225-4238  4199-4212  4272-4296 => 0.3 angstrom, 4.64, 4.53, 4.7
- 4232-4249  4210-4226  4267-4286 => -0.8 angstrom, 5.04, 5.25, 5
